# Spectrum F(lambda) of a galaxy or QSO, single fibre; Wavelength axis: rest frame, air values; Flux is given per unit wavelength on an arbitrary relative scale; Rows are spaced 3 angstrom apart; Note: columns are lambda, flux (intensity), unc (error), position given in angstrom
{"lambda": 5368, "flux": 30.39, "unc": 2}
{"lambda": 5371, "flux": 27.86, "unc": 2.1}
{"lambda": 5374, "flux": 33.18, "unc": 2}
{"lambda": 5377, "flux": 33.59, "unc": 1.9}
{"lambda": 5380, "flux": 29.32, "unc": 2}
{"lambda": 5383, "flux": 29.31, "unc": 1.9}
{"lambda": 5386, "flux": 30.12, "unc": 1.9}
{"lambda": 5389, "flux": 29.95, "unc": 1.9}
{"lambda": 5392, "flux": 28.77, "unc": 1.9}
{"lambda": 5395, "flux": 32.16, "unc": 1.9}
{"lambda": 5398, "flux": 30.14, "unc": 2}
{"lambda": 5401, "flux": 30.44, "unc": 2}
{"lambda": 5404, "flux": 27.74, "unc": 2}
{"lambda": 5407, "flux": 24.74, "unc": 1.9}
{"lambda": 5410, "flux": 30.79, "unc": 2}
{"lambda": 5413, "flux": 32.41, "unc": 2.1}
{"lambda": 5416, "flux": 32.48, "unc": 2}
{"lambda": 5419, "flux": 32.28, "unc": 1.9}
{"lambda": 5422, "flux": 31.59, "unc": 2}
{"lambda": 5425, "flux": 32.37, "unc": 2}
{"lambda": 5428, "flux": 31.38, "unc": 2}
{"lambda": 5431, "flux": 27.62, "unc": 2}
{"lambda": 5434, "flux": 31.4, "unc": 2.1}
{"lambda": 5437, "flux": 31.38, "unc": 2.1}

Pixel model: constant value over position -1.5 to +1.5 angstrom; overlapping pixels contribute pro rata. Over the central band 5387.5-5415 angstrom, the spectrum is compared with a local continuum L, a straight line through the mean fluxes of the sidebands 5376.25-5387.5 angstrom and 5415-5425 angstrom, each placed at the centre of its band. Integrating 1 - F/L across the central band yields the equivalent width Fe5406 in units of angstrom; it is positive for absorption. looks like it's 1.4 angstrom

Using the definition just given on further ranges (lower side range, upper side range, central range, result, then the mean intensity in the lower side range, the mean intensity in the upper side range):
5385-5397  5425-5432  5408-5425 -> -0.8 angstrom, 30.3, 30.2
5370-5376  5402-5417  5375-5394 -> 0.2 angstrom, 31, 29.6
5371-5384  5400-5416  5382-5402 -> 0.1 angstrom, 31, 29.5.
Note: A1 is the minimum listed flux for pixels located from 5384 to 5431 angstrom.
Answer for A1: 24.74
